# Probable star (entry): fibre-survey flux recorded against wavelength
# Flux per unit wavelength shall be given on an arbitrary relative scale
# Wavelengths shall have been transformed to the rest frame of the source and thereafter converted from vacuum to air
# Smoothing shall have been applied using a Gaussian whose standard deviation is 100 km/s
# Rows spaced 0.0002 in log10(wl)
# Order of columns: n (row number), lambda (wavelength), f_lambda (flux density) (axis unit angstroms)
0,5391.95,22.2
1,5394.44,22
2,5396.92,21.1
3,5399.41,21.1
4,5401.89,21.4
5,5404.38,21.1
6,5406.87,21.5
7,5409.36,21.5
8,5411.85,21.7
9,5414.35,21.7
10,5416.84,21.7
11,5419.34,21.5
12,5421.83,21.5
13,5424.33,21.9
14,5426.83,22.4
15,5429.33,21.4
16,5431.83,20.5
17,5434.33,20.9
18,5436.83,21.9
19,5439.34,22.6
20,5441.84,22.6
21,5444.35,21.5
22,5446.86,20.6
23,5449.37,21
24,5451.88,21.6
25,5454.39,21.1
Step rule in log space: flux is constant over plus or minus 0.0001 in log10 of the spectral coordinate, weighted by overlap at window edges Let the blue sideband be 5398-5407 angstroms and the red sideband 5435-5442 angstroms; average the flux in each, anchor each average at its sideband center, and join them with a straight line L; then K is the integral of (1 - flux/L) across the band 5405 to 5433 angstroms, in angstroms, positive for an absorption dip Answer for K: 0.2 angstroms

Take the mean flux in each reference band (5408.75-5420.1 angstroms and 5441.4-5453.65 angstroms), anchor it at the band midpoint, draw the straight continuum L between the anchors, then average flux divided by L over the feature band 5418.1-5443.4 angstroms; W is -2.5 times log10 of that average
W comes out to -0.012 mag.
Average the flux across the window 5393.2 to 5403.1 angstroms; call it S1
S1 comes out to 21.4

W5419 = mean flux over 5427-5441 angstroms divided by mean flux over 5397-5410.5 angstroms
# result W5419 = 1.01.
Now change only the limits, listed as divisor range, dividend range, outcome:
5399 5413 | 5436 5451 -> 1.01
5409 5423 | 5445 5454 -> 0.98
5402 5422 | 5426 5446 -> 1.01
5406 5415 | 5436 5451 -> 1.00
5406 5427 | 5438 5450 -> 1.00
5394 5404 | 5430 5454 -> 1.01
